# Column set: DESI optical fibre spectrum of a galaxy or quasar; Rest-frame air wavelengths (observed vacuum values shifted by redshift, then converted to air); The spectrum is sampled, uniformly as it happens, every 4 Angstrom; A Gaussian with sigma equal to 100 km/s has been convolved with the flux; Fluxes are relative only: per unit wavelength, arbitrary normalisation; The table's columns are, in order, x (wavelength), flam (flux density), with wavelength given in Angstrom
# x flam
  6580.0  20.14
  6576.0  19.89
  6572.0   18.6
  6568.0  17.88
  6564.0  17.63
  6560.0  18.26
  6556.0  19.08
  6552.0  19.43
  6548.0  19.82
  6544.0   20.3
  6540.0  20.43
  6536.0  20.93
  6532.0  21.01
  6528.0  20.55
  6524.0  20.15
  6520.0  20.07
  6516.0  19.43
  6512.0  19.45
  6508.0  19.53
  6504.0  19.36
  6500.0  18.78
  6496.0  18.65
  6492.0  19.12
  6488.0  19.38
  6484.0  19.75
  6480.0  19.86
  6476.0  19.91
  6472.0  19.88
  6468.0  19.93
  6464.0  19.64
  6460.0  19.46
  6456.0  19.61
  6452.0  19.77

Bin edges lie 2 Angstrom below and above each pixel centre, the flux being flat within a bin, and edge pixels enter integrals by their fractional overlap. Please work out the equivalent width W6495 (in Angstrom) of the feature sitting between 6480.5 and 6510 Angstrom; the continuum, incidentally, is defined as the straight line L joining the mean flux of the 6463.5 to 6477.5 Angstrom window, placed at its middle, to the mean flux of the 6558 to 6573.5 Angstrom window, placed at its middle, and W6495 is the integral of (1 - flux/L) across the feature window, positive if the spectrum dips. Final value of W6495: 0.2 Angstrom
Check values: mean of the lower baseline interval 19.9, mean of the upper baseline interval 18.1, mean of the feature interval 19.3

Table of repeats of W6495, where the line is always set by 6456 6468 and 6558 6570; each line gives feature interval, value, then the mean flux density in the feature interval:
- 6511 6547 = -3.4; 20.3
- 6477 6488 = -0.3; 19.7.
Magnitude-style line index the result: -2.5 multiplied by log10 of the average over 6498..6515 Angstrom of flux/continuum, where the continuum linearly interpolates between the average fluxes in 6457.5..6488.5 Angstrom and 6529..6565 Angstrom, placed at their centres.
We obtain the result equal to 0.03 mag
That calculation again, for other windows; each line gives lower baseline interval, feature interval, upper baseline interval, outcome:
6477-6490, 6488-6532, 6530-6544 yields 0.03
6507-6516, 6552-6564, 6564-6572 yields -0.02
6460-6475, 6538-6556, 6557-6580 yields -0.06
